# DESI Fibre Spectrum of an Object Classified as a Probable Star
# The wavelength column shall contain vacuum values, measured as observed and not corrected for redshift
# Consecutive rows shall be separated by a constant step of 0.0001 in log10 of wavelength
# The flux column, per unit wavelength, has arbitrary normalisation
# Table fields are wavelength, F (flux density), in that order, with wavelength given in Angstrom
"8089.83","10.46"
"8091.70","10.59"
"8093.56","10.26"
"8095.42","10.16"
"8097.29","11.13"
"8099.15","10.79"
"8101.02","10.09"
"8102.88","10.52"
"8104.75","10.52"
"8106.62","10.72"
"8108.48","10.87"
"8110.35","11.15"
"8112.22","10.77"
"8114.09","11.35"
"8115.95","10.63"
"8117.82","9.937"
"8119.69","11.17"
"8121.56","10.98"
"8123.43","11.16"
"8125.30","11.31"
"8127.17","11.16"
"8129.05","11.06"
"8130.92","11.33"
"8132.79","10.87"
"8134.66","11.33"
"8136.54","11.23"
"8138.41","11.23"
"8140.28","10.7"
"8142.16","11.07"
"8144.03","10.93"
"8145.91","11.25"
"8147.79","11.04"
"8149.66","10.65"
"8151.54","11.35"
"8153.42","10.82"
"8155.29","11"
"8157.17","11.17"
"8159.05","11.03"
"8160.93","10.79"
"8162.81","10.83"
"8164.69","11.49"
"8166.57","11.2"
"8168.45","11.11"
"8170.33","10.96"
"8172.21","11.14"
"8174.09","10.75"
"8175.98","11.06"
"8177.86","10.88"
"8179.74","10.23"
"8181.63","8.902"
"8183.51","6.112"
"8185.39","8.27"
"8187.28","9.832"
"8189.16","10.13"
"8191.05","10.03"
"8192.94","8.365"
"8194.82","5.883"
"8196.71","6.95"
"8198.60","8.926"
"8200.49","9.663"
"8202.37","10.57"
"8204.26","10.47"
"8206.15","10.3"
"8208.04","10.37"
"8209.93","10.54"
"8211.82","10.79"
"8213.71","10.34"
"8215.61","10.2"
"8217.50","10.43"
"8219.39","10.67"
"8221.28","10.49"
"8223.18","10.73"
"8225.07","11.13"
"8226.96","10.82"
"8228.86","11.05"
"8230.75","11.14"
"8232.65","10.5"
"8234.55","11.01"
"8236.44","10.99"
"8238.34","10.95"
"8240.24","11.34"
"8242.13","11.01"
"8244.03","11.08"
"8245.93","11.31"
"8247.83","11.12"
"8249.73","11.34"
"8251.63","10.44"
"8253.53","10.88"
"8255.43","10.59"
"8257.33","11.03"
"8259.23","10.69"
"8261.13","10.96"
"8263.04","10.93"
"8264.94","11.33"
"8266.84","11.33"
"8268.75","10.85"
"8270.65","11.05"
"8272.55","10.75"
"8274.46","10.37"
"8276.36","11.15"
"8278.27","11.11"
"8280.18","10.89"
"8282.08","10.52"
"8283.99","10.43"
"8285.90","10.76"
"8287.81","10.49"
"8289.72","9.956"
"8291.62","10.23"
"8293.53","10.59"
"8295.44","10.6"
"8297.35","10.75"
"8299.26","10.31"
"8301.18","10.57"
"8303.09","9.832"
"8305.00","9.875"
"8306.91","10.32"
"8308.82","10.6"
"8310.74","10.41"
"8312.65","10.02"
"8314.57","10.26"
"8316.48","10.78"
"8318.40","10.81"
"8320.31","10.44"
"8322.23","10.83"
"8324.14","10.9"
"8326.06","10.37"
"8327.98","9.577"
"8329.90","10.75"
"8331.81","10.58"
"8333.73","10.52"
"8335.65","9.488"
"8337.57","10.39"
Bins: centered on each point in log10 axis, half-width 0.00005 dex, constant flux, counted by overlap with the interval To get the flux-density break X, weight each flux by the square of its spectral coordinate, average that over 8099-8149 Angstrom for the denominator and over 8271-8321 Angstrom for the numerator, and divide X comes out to 1.00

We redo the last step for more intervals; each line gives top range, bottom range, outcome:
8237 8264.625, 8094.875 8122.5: 1.06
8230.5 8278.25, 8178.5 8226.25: 1.15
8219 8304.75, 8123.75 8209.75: 1.07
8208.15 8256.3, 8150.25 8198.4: 1.10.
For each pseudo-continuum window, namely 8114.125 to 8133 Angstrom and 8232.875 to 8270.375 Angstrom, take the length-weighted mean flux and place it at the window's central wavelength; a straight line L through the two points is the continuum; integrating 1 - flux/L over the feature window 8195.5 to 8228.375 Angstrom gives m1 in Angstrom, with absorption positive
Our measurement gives 2.45 Angstrom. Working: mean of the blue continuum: 11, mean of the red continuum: 11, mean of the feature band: 10.2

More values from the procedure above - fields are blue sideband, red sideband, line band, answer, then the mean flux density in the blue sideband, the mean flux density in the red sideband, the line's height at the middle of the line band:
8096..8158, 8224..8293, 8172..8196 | 3.6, 10.9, 10.9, 10.9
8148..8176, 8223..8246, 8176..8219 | 5.9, 11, 11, 11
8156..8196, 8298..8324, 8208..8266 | -3.8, 9.99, 10.4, 10.2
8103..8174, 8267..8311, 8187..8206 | 3.0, 11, 10.6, 10.8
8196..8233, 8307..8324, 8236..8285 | -2.5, 10.3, 10.5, 10.4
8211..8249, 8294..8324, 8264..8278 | -0.4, 10.9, 10.4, 10.6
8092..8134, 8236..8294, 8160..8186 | 1.3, 10.8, 10.9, 10.8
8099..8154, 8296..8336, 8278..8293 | -0.1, 10.9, 10.4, 10.5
